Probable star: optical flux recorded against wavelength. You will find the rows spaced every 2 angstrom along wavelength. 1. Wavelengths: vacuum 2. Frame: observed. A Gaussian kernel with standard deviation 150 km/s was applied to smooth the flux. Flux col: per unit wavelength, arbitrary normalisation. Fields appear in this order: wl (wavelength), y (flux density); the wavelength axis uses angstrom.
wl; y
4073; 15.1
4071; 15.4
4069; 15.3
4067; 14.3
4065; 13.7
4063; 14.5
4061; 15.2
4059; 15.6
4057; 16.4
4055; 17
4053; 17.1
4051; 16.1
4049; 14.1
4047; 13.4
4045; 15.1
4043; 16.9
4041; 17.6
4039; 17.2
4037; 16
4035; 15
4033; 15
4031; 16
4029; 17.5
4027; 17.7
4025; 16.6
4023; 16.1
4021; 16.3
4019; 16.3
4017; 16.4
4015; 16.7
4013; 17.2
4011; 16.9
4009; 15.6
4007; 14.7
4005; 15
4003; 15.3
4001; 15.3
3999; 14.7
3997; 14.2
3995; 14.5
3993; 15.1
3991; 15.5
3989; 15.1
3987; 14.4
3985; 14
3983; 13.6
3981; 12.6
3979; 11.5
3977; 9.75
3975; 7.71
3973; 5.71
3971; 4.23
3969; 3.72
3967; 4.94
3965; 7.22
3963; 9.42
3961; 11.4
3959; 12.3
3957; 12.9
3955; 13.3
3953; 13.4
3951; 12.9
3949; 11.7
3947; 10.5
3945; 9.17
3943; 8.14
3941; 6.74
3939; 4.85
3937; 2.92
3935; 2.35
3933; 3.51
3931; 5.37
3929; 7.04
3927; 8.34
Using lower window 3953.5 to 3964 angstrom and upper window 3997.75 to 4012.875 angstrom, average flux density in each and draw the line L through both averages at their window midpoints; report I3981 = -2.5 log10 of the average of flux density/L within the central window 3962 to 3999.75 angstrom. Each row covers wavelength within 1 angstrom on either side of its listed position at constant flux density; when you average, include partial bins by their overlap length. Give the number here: 0.26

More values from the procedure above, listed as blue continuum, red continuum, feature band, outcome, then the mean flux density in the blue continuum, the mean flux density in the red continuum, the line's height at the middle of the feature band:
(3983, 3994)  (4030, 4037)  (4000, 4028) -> -0.072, 14.7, 15.4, 15.1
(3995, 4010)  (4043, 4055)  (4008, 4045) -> -0.086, 14.9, 15.5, 15.2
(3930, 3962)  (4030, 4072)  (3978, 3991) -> -0.205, 8.84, 15.6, 11.3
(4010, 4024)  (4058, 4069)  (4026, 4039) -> -0.022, 16.6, 14.7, 15.9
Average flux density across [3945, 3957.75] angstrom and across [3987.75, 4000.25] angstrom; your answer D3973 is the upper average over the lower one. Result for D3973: 1.2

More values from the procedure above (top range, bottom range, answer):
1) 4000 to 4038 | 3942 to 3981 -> 1.68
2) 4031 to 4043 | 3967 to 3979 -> 2.47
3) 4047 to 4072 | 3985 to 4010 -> 1.03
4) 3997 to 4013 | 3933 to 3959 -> 1.71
